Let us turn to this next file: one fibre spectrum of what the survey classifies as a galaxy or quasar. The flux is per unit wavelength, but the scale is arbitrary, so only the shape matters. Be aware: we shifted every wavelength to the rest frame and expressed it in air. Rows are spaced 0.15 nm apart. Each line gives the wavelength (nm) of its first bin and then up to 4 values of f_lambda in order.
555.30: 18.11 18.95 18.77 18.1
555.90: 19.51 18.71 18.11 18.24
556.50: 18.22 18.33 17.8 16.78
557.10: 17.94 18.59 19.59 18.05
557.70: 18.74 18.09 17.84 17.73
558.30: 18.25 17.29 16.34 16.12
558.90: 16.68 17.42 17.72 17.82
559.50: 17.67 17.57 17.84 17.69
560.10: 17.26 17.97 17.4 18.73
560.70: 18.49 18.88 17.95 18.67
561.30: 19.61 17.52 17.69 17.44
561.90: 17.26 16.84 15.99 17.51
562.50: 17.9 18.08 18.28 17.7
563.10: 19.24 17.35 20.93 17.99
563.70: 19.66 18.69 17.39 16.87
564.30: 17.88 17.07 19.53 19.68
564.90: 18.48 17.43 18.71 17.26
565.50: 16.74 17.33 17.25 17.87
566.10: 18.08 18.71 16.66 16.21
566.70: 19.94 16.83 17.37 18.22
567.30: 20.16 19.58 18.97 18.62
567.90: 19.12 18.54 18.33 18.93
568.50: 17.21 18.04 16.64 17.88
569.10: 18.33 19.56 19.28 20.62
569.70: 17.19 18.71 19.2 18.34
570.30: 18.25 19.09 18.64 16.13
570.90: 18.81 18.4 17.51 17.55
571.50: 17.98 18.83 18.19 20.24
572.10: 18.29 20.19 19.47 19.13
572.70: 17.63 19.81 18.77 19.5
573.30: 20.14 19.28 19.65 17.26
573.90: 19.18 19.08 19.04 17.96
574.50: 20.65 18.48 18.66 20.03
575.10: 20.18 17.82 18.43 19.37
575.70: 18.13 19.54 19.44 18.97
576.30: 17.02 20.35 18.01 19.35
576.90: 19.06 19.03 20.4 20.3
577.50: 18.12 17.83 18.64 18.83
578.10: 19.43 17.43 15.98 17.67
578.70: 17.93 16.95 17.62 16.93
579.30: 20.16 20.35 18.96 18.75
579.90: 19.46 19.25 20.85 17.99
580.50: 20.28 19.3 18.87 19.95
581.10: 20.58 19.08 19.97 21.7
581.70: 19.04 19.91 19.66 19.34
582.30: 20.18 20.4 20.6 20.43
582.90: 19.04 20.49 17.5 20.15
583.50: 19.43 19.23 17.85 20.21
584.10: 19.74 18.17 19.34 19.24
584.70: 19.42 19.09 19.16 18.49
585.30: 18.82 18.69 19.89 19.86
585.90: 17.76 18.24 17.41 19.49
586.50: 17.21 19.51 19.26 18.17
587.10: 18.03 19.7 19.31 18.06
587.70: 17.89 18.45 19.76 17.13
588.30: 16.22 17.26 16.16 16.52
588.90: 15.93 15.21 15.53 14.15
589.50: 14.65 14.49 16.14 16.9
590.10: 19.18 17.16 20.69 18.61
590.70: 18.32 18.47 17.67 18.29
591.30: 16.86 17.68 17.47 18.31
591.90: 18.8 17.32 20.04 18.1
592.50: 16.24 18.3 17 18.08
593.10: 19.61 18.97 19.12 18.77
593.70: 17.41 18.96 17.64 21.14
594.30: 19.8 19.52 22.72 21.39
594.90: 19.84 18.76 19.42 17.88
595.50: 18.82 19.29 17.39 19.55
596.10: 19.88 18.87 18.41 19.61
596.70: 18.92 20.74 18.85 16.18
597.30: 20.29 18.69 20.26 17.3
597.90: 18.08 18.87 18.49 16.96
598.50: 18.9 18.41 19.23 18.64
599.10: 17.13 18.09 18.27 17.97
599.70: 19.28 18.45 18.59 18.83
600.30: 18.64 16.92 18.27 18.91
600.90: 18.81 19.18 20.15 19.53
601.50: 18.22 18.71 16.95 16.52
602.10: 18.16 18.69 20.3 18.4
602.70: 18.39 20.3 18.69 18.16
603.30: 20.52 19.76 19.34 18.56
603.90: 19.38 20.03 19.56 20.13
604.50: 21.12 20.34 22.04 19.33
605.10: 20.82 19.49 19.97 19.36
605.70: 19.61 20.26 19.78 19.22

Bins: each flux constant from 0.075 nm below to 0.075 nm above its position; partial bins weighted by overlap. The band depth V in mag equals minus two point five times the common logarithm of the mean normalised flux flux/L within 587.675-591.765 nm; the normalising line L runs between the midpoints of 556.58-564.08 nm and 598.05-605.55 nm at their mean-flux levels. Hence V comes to 0.09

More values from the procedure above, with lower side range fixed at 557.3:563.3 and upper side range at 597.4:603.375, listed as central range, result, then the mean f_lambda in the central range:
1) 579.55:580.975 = -0.067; 19.4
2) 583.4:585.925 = -0.049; 19.1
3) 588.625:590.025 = 0.182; 15.5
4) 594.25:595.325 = -0.093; 20.1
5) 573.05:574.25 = -0.063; 19.1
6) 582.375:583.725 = -0.083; 19.7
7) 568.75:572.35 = -0.030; 18.5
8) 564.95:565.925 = 0.025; 17.5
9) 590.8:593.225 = 0.023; 18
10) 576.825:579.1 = -0.011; 18.3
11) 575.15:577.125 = -0.042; 18.8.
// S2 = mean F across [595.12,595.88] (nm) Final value 18.6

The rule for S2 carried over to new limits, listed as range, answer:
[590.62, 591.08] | 18.2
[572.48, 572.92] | 18.8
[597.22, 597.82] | 19.1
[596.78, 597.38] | 19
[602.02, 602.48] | 19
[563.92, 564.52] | 17.3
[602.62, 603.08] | 19.1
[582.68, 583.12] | 20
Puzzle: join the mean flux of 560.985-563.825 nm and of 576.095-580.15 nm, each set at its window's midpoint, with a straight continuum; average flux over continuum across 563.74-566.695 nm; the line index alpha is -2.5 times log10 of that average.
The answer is 0.02 mag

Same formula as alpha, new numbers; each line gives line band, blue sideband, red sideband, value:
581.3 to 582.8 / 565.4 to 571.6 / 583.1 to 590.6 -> -0.112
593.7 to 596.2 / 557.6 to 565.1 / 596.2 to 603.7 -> -0.049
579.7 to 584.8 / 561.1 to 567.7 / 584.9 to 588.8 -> -0.074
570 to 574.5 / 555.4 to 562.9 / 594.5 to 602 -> -0.032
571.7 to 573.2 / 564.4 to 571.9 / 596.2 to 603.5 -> -0.047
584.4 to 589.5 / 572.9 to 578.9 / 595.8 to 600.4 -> 0.043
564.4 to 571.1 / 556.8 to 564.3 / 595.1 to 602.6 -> -0.014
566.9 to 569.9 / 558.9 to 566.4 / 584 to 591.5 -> -0.035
